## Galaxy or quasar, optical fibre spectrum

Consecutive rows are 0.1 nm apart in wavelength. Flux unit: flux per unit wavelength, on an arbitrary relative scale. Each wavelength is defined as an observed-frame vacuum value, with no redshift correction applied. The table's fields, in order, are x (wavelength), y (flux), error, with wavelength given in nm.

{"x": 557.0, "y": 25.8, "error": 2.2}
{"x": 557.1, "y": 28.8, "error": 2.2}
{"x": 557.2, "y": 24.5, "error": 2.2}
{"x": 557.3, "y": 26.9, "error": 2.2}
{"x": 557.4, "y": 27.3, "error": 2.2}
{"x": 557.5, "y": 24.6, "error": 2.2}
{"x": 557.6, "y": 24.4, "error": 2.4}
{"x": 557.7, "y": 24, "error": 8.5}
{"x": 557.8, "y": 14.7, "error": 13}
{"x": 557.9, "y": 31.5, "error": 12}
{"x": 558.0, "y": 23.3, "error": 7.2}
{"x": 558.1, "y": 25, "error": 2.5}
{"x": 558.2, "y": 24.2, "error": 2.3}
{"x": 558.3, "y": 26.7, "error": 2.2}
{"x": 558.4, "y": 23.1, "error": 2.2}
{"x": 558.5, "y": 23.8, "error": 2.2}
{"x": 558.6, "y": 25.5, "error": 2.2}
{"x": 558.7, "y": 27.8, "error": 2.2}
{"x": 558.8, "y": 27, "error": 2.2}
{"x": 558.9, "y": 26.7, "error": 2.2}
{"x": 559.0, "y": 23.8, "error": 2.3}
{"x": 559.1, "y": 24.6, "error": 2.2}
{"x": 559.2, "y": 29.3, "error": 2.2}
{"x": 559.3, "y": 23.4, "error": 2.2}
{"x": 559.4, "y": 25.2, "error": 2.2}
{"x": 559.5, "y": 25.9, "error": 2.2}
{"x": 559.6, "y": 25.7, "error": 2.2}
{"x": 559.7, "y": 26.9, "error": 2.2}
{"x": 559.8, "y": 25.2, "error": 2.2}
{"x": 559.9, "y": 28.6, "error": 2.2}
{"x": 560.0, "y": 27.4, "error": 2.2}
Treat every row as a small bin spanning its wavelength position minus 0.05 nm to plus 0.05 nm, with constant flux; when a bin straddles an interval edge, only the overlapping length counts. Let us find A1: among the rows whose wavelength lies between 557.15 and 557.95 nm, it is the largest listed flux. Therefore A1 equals 31.5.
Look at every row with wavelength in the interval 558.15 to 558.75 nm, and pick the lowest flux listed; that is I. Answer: 23.1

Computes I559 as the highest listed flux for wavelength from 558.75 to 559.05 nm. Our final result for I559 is 27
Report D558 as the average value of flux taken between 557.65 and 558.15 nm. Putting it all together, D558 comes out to 23.7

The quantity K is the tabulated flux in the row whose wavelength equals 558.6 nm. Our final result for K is 25.5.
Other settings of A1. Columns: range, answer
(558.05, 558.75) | 27.8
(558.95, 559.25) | 29.3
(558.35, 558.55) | 23.8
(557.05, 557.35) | 28.8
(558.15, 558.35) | 26.7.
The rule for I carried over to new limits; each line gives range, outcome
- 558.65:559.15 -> 23.8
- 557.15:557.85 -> 14.7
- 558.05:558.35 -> 24.2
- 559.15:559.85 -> 23.4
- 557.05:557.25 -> 24.5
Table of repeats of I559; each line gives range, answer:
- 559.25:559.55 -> 25.9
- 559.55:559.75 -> 26.9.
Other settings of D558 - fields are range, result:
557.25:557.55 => 26.3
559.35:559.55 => 25.5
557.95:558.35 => 24.8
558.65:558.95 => 27.2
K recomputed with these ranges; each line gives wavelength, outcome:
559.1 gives 24.6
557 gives 25.8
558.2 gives 24.2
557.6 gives 24.4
